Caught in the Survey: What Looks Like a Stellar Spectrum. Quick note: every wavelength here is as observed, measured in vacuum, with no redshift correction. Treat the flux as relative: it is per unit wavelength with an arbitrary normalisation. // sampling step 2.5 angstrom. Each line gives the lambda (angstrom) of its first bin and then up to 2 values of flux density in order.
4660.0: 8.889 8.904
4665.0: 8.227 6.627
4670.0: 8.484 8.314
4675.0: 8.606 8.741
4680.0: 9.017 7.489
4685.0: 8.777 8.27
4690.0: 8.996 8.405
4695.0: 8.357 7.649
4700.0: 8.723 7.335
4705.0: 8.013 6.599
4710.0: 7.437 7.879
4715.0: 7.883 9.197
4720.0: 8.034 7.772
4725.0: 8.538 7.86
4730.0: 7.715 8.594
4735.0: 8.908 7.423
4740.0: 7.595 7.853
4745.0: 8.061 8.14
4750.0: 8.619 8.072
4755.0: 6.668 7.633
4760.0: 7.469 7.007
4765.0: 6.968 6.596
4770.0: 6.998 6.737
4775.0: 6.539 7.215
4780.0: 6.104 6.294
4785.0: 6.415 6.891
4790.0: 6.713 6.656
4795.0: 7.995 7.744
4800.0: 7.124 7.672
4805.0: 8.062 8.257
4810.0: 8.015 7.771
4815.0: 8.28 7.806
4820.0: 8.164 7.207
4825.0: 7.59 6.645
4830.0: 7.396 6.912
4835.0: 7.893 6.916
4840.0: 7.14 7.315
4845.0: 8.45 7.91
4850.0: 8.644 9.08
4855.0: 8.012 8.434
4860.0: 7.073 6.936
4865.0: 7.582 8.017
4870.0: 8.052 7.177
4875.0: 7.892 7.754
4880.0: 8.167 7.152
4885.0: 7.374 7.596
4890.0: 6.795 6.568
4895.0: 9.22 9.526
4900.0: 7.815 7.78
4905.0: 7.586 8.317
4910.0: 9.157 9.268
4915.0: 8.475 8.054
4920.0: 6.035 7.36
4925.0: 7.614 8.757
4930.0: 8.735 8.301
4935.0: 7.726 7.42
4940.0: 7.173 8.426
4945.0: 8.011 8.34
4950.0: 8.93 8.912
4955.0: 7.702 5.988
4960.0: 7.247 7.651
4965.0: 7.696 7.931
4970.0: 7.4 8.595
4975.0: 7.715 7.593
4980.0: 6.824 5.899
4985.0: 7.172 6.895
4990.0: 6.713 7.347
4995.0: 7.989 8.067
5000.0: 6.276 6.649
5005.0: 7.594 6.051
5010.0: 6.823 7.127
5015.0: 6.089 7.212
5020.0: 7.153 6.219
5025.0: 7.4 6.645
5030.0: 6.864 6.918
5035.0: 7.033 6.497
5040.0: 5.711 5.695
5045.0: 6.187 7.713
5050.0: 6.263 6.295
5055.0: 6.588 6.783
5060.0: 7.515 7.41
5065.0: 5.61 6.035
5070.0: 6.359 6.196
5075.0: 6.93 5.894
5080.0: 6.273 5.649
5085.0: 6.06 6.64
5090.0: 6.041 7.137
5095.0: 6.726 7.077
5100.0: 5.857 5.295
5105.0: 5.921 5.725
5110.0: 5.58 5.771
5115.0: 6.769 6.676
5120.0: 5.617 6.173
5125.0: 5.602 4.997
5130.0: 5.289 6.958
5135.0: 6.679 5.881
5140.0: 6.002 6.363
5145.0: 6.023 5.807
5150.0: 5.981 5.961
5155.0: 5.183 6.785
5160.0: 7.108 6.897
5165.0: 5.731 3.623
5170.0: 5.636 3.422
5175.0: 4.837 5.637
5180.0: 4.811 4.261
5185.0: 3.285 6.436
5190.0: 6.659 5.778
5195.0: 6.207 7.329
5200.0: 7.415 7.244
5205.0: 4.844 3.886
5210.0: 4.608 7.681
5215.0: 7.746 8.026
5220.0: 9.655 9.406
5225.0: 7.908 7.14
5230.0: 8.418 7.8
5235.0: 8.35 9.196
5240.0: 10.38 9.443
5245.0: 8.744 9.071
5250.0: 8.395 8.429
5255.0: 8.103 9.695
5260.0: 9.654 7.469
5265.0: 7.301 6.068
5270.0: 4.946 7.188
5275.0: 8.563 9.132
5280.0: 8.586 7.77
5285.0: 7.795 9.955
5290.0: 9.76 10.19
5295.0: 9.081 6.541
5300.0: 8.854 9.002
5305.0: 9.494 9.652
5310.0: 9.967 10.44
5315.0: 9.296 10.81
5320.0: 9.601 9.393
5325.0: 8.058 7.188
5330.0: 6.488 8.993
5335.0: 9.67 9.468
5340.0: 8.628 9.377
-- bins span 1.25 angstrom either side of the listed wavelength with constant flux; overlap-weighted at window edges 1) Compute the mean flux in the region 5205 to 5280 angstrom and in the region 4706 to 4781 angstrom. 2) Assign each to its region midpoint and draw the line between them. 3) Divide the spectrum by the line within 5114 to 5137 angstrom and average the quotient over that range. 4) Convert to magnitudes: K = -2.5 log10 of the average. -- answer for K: 0.28 mag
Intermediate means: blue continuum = 7.61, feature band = 6.07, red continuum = 7.97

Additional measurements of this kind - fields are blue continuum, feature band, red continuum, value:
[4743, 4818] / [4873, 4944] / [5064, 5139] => -0.16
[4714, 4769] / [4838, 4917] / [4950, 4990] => -0.05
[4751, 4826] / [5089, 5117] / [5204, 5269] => 0.25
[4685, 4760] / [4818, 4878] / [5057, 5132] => -0.04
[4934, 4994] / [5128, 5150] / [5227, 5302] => 0.31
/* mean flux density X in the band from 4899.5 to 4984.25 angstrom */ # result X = 7.83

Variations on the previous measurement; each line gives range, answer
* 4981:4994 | 6.83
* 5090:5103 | 6.45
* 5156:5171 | 5.96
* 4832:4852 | 7.73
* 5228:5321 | 8.72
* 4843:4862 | 8.14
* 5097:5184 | 5.75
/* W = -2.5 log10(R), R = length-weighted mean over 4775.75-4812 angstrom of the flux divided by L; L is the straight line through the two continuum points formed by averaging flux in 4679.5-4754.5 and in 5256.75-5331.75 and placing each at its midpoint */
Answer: 0.13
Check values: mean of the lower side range 8.08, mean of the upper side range 8.59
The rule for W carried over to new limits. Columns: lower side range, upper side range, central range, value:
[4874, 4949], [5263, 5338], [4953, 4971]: 0.08 mag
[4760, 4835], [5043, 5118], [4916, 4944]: -0.14 mag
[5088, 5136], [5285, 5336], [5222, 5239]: -0.06 mag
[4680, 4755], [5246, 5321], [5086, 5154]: 0.36 mag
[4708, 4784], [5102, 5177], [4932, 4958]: -0.19 mag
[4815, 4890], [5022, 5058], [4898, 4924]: -0.10 mag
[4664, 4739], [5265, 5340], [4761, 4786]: 0.22 mag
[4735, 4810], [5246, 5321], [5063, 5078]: 0.29 mag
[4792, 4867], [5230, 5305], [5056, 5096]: 0.25 mag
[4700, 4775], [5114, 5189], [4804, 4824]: -0.09 mag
